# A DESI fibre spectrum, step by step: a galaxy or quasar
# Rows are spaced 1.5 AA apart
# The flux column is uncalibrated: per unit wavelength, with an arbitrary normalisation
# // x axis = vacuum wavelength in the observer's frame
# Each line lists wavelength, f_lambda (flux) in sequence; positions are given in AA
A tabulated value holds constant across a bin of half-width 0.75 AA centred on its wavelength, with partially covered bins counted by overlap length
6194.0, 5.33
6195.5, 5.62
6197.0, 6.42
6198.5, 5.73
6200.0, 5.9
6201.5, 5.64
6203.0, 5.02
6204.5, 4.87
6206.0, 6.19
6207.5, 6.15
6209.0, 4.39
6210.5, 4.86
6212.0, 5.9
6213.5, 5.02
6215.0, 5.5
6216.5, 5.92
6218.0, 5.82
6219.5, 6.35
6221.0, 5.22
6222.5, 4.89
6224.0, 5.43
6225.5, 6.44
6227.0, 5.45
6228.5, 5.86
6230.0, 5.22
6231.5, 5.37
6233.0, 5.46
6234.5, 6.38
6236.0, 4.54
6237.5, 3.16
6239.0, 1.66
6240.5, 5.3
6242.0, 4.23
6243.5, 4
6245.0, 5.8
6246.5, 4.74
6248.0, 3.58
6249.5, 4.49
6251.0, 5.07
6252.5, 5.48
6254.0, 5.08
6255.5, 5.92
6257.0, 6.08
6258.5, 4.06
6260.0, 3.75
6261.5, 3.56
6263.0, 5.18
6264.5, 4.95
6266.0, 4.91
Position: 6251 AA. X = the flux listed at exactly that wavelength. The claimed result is 5.07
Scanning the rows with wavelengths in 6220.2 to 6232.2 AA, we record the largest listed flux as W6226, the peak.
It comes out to 6.44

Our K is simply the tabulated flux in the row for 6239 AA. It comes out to 1.66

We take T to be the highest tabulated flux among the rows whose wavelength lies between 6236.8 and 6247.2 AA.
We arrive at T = 5.8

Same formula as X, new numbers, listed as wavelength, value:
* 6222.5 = 4.89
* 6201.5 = 5.64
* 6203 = 5.02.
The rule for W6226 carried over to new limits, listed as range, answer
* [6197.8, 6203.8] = 5.9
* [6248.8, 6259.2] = 6.08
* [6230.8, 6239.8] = 6.38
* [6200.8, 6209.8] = 6.19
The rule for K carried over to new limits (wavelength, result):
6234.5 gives 6.38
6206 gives 6.19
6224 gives 5.43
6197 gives 6.42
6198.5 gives 5.73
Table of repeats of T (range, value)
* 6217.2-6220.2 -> 6.35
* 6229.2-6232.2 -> 5.37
